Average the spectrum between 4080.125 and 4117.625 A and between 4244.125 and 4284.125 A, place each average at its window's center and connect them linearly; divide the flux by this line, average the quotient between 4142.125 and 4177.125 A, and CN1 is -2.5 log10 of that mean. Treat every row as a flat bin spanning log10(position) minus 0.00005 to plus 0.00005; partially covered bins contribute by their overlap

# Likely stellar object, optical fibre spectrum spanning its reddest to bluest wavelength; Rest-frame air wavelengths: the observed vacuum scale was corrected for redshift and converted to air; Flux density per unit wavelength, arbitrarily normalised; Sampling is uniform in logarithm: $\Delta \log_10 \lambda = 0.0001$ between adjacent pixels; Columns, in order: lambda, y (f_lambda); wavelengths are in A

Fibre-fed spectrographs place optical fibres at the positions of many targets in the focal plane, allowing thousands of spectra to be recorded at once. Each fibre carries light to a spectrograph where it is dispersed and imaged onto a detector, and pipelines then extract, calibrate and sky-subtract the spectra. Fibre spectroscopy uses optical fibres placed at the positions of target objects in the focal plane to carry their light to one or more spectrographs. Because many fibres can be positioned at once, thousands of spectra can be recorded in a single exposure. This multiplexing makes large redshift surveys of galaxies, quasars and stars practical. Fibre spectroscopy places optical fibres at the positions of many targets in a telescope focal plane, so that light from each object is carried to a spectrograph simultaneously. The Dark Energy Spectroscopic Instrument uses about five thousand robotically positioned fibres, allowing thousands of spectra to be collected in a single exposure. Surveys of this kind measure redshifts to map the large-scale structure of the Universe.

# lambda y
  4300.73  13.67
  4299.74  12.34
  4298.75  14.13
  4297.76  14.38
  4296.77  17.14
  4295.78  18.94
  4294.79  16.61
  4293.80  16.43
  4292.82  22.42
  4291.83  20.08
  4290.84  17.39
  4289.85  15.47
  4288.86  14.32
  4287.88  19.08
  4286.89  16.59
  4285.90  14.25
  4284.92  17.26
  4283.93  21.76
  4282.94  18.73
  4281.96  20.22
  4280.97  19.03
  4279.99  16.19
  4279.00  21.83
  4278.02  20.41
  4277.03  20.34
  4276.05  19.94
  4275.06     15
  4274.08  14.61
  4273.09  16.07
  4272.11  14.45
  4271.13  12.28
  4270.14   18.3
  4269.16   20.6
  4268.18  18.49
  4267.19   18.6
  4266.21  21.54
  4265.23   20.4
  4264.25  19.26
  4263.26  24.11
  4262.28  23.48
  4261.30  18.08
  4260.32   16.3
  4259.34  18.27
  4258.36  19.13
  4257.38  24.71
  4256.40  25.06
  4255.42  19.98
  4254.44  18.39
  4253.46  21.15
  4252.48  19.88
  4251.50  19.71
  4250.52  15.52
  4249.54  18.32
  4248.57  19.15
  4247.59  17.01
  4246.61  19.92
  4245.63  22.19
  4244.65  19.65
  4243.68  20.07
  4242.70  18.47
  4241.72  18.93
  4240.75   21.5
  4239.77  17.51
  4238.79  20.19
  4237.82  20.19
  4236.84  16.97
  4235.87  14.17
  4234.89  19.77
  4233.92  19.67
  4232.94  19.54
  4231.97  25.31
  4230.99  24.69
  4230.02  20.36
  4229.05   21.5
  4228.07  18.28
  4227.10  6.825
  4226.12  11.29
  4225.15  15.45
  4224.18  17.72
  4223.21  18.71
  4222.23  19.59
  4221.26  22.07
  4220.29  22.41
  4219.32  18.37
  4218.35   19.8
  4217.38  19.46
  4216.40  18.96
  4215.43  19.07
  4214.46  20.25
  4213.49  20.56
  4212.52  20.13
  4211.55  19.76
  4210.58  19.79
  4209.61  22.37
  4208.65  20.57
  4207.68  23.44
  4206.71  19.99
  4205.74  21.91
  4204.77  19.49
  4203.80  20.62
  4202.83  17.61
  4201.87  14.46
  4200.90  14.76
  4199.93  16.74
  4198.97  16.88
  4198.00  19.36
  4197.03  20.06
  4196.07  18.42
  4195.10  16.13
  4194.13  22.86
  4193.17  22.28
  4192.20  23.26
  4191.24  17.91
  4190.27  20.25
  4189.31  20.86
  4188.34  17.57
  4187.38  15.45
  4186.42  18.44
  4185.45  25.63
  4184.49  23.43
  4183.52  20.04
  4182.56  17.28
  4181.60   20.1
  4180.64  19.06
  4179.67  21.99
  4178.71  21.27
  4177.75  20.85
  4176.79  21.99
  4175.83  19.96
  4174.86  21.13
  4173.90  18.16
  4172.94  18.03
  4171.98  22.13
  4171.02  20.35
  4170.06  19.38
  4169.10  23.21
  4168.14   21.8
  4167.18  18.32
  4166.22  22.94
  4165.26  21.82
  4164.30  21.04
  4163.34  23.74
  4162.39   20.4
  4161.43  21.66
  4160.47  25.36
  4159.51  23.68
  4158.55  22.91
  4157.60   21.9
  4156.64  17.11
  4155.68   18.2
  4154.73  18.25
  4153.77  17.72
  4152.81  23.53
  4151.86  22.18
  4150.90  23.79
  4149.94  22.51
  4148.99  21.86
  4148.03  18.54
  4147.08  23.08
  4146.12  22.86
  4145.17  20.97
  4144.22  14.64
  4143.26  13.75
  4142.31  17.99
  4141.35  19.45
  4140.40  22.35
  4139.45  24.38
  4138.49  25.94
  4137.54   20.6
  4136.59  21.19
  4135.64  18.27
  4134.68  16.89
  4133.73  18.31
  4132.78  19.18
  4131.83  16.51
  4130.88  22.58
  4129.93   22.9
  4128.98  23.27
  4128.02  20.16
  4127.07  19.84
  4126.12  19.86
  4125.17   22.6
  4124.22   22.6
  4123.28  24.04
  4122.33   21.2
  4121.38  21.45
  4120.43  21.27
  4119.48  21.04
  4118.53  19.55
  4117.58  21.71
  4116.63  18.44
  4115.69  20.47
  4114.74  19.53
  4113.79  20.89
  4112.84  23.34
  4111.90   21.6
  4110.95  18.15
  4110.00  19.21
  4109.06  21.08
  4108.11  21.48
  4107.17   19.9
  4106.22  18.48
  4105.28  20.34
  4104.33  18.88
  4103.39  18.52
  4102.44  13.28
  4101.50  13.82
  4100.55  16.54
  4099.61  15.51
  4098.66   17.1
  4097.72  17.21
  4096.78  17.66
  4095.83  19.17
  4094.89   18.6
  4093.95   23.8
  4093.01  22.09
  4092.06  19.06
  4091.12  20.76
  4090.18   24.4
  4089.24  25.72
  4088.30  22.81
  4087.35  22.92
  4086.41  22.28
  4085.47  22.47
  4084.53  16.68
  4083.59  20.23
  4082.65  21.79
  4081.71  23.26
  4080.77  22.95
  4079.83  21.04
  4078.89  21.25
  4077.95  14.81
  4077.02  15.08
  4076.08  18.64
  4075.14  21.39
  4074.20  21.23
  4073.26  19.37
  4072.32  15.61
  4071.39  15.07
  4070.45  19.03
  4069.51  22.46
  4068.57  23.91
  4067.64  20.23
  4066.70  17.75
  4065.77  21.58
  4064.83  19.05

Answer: -0.05 mag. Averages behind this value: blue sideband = 20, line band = 20.7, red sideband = 19.2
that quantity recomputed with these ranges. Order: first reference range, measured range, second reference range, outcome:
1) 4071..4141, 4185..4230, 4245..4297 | 0.013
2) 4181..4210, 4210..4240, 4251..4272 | 0.038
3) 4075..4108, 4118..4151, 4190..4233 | -0.062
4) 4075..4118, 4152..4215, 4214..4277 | -0.049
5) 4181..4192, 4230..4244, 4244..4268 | 0.007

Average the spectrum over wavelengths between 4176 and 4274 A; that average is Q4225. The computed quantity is 19.4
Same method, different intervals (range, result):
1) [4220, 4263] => 19.3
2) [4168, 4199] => 20.2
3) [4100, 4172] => 20.5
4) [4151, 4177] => 21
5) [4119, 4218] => 20.4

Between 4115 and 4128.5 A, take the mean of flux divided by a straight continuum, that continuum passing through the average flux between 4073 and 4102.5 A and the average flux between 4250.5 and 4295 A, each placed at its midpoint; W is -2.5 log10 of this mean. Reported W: -0.07 mag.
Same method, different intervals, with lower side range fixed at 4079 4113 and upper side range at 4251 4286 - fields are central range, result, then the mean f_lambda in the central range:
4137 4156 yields -0.05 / 20.7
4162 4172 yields -0.09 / 21.4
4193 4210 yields 0.01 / 19.3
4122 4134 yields -0.06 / 21.1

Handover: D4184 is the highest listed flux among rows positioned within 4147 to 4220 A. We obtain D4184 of 25.63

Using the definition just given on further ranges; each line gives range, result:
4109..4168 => 25.94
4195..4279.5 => 25.31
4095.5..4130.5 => 24.04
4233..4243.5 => 21.5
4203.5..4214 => 23.44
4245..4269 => 25.06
